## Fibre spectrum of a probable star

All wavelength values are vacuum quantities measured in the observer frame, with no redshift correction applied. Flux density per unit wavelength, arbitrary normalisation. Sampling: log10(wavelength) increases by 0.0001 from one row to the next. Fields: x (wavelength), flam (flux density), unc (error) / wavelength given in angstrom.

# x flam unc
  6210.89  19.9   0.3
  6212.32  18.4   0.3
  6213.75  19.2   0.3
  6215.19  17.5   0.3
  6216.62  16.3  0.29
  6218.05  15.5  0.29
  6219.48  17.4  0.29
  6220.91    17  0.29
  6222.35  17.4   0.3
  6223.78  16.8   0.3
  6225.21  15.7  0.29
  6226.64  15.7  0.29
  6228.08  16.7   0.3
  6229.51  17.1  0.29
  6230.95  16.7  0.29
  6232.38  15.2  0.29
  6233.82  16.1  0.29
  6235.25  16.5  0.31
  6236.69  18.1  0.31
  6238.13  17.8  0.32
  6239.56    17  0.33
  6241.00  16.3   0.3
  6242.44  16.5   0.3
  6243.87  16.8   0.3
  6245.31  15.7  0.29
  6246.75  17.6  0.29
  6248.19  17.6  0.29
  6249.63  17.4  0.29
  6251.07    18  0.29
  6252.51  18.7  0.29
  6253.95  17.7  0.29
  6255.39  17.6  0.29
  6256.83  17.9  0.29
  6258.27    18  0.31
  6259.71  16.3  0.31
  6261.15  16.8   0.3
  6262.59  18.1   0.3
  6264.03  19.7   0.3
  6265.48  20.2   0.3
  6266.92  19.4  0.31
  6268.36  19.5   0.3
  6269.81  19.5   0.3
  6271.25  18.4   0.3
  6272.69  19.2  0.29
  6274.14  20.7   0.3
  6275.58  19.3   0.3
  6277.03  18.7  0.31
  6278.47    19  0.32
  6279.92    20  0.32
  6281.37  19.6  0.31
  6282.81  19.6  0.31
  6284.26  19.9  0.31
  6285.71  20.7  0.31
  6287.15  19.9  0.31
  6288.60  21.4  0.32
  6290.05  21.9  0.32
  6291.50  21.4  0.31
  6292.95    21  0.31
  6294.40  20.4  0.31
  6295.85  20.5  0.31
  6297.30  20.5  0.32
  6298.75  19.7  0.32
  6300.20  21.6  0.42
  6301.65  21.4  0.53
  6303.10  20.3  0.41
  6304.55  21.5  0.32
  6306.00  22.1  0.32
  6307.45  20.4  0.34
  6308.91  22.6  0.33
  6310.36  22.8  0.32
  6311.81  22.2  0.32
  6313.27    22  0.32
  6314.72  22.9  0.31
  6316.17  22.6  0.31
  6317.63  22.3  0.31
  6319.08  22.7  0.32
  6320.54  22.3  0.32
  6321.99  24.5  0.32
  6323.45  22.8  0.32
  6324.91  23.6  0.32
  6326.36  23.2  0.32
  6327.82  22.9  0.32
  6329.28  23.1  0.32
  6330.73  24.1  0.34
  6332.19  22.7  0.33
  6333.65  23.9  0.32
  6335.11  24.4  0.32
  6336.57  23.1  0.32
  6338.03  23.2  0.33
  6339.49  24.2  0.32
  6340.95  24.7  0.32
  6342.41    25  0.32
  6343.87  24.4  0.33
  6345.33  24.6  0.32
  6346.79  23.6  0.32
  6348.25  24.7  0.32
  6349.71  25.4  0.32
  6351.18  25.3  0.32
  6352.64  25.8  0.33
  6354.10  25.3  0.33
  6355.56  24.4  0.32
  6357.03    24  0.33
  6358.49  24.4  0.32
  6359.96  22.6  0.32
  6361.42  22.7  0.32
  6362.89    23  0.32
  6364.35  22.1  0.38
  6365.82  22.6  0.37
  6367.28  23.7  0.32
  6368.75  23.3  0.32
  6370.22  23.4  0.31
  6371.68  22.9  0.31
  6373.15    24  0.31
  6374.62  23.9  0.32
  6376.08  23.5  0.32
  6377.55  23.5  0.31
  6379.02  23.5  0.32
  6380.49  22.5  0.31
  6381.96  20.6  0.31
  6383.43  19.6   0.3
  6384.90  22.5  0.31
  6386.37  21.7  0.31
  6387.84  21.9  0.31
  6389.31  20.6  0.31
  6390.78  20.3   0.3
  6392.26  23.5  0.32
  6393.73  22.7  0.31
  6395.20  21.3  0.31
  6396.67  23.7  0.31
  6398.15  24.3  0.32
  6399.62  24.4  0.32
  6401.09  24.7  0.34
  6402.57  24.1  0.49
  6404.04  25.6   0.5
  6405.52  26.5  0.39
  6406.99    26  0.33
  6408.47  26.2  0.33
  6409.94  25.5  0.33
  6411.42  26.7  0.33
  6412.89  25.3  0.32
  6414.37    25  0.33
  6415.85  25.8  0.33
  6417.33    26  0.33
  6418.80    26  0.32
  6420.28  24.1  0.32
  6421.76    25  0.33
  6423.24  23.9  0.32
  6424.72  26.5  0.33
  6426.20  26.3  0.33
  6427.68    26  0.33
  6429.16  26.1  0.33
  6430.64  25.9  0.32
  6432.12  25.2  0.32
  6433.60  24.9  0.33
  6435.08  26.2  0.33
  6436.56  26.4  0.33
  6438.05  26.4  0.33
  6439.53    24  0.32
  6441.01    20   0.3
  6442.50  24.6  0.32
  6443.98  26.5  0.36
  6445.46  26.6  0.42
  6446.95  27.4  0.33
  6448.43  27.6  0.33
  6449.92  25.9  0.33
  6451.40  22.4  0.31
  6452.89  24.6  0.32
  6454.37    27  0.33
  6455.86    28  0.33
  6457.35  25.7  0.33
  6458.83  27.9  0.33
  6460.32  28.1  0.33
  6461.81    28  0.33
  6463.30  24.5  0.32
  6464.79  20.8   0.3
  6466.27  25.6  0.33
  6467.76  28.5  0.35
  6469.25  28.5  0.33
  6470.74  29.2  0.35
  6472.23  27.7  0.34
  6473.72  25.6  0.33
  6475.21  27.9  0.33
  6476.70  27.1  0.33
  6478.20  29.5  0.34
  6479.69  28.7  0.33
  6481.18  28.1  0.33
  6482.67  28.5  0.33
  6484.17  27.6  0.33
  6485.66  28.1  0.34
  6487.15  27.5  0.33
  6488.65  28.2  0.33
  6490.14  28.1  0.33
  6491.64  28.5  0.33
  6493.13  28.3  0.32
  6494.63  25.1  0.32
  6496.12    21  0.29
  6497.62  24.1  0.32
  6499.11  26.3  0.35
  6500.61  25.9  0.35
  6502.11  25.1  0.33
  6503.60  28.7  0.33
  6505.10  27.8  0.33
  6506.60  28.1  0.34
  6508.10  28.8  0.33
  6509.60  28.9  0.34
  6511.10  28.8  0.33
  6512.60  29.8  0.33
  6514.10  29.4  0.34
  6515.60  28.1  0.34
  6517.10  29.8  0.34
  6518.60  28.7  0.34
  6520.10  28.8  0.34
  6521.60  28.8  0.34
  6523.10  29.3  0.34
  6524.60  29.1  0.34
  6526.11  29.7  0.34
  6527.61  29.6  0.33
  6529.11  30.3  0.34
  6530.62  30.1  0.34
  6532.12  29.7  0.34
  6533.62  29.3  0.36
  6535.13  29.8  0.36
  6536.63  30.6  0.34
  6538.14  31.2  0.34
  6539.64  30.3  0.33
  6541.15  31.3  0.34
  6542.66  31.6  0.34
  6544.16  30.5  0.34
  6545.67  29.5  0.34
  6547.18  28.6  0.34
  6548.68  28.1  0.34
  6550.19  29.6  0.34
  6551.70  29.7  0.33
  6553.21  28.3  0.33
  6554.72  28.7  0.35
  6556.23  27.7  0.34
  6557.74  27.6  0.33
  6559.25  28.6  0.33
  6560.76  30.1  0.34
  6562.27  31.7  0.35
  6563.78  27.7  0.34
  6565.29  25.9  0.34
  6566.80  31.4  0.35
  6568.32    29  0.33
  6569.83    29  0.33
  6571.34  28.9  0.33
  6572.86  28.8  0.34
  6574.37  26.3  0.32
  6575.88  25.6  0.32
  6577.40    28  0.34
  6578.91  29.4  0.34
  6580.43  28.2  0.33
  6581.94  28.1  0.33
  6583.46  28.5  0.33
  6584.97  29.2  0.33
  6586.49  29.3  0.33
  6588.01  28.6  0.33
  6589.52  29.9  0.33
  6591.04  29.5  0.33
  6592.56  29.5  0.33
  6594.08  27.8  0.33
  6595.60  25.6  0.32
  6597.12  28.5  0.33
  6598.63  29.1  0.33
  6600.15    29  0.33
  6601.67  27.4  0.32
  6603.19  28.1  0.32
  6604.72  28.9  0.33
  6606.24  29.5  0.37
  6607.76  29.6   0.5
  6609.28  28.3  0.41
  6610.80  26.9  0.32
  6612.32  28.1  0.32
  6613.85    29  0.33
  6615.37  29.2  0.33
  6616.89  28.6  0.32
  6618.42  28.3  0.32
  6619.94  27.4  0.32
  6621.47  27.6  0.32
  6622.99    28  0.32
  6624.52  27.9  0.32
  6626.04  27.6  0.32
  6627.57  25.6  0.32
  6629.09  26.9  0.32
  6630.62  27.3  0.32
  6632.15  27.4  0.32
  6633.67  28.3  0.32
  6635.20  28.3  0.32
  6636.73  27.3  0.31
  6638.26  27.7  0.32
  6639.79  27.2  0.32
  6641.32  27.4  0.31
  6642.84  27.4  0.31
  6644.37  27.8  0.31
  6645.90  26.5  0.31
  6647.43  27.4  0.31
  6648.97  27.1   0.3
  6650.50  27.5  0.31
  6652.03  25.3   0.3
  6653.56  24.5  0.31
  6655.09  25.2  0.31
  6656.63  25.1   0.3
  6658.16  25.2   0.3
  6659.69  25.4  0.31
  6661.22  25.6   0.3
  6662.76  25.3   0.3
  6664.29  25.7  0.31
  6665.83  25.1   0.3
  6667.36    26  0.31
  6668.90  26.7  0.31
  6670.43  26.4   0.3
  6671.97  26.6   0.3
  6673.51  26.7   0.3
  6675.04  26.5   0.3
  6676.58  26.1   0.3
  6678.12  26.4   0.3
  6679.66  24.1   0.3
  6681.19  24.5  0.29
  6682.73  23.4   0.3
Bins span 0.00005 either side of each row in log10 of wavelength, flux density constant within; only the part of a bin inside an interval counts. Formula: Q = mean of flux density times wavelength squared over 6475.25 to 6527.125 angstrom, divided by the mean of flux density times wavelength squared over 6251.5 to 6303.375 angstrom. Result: 1.53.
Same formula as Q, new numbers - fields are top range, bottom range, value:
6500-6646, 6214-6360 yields 1.53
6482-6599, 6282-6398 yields 1.34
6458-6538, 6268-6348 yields 1.36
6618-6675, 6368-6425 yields 1.21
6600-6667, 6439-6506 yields 1.08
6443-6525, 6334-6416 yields 1.19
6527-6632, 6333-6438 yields 1.26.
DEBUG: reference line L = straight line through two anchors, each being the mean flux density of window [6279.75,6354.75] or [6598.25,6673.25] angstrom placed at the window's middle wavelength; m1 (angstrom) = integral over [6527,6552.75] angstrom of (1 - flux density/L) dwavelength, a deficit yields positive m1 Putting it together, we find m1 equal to -4.2 angstrom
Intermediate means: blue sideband 22.5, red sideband 27.2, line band 30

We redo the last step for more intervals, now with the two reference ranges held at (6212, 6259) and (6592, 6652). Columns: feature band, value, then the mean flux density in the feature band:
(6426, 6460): -4.30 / 25.7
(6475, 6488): -2.28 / 28.1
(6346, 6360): -2.96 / 24.6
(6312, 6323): -1.92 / 22.7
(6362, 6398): -2.48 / 22.5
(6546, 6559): -1.34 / 28.6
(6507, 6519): -2.04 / 29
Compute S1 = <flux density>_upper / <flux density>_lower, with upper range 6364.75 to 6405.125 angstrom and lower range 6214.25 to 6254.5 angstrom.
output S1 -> 1.4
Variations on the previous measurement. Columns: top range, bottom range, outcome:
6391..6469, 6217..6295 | 1.39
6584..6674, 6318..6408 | 1.17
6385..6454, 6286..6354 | 1.09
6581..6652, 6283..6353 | 1.24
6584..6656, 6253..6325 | 1.36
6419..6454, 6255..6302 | 1.29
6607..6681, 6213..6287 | 1.51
